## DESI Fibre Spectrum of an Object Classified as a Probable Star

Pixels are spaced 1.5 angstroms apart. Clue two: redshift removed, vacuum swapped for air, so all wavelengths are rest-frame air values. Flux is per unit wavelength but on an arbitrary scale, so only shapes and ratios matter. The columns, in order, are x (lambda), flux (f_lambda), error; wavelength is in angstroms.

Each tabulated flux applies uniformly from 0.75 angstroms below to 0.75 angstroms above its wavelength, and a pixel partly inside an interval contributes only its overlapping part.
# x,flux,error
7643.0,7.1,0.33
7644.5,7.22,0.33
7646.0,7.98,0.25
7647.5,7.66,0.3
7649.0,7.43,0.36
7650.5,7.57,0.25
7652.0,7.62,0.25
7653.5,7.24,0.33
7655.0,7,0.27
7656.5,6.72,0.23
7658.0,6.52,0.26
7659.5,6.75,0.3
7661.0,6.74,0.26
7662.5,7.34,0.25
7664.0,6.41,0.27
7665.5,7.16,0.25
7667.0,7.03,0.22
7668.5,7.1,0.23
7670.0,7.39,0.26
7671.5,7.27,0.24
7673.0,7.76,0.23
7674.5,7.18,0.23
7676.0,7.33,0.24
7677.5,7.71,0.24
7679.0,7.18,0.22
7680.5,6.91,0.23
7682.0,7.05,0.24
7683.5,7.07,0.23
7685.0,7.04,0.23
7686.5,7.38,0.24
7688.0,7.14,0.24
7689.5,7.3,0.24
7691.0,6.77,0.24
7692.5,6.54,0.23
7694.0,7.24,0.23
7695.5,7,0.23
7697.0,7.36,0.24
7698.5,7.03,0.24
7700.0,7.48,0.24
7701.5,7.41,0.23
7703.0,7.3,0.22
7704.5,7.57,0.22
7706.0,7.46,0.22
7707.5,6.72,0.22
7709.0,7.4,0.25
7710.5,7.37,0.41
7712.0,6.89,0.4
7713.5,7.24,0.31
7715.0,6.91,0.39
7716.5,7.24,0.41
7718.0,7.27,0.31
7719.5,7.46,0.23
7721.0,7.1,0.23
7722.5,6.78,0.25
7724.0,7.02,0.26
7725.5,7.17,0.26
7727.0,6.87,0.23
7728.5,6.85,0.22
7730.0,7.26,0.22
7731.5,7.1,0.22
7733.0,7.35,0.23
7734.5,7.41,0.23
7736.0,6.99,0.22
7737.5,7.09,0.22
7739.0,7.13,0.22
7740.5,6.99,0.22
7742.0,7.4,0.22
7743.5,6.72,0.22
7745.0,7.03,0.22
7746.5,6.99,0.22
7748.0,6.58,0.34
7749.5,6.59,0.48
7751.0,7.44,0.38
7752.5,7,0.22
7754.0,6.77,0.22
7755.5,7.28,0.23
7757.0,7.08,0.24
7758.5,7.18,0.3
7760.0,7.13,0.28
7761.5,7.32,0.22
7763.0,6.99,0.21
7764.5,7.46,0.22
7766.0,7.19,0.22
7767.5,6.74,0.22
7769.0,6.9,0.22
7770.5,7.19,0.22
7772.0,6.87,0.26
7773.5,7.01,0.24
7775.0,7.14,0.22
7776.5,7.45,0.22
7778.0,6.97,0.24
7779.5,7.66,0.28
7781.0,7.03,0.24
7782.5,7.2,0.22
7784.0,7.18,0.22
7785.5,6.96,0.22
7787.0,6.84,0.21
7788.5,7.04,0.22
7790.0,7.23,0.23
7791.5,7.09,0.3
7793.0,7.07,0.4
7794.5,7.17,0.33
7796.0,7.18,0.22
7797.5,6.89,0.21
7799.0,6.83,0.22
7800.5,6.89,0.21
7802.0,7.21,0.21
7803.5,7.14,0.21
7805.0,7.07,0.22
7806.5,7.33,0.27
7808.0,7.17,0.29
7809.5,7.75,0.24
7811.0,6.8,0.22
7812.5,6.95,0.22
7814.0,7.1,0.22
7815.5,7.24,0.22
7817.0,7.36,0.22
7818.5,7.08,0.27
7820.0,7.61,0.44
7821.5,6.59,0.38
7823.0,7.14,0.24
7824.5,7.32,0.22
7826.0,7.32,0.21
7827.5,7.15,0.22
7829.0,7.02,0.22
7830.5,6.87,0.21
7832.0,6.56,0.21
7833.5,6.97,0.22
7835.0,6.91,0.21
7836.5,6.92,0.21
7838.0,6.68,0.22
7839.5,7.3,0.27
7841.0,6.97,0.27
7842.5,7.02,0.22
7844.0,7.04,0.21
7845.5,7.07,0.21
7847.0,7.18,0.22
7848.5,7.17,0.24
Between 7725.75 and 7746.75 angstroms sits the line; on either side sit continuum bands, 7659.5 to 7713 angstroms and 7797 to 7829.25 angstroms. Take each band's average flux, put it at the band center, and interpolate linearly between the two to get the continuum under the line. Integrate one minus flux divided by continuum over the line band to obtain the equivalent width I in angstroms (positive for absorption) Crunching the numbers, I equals 0.2 angstroms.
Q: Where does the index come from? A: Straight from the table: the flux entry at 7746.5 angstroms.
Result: 6.99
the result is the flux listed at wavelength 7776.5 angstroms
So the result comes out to 7.45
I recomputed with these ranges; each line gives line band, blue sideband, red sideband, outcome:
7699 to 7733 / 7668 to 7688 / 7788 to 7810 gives 0.2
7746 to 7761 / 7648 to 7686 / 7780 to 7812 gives 0.2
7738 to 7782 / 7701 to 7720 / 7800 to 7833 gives 0.7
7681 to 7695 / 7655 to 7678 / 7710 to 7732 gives 0.1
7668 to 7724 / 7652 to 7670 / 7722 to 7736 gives -1.4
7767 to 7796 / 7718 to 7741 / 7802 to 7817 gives 0.2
